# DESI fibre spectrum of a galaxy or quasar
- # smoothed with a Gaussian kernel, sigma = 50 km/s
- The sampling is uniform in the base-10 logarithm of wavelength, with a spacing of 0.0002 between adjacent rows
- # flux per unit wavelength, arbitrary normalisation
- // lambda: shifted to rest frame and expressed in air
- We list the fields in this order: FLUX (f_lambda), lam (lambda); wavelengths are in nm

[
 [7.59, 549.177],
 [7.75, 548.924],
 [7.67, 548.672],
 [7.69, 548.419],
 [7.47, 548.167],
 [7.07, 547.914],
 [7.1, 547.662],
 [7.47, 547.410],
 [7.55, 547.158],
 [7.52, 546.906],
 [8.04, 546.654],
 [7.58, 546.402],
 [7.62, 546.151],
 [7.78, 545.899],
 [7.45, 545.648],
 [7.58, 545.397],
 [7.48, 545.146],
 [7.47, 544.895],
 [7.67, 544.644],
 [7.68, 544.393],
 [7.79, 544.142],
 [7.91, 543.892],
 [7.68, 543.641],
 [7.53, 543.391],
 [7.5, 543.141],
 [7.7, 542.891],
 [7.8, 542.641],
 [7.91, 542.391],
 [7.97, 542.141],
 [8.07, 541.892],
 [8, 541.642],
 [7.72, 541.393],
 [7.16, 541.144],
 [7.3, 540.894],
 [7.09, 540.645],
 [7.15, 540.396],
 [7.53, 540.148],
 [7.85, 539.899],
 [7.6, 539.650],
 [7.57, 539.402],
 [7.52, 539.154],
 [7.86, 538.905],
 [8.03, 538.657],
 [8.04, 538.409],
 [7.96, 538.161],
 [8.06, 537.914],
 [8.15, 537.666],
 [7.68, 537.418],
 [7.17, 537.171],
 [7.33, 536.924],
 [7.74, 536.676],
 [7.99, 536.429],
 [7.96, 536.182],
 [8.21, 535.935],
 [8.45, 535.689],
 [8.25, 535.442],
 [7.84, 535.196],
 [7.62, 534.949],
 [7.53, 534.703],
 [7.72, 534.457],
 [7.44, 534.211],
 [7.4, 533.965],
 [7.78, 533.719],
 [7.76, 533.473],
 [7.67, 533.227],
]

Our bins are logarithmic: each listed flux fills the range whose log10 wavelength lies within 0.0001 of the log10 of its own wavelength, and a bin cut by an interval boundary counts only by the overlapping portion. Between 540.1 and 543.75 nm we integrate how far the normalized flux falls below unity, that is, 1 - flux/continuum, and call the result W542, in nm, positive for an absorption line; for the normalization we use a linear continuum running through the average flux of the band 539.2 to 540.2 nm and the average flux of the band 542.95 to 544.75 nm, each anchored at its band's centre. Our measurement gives 0.025 nm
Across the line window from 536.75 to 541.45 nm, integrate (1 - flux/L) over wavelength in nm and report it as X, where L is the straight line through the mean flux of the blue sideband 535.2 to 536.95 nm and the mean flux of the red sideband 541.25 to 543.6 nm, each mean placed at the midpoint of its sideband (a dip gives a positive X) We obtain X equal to 0.17 nm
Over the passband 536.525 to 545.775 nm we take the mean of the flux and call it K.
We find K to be 7.67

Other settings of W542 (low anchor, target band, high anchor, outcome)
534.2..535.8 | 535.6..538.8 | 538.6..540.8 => -0.075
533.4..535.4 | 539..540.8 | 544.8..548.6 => 0.029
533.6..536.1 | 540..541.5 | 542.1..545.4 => 0.079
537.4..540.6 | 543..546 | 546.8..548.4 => -0.043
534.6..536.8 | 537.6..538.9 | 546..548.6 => -0.027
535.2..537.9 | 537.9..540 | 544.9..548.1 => -0.004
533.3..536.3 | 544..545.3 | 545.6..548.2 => -0.008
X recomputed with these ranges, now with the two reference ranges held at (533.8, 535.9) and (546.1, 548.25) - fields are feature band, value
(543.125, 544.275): -0.02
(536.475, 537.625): 0.03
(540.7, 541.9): 0.01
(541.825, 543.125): -0.04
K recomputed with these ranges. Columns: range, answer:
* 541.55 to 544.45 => 7.79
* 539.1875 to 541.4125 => 7.43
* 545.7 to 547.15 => 7.68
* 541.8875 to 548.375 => 7.62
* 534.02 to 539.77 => 7.81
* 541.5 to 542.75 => 7.95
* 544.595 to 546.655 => 7.6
